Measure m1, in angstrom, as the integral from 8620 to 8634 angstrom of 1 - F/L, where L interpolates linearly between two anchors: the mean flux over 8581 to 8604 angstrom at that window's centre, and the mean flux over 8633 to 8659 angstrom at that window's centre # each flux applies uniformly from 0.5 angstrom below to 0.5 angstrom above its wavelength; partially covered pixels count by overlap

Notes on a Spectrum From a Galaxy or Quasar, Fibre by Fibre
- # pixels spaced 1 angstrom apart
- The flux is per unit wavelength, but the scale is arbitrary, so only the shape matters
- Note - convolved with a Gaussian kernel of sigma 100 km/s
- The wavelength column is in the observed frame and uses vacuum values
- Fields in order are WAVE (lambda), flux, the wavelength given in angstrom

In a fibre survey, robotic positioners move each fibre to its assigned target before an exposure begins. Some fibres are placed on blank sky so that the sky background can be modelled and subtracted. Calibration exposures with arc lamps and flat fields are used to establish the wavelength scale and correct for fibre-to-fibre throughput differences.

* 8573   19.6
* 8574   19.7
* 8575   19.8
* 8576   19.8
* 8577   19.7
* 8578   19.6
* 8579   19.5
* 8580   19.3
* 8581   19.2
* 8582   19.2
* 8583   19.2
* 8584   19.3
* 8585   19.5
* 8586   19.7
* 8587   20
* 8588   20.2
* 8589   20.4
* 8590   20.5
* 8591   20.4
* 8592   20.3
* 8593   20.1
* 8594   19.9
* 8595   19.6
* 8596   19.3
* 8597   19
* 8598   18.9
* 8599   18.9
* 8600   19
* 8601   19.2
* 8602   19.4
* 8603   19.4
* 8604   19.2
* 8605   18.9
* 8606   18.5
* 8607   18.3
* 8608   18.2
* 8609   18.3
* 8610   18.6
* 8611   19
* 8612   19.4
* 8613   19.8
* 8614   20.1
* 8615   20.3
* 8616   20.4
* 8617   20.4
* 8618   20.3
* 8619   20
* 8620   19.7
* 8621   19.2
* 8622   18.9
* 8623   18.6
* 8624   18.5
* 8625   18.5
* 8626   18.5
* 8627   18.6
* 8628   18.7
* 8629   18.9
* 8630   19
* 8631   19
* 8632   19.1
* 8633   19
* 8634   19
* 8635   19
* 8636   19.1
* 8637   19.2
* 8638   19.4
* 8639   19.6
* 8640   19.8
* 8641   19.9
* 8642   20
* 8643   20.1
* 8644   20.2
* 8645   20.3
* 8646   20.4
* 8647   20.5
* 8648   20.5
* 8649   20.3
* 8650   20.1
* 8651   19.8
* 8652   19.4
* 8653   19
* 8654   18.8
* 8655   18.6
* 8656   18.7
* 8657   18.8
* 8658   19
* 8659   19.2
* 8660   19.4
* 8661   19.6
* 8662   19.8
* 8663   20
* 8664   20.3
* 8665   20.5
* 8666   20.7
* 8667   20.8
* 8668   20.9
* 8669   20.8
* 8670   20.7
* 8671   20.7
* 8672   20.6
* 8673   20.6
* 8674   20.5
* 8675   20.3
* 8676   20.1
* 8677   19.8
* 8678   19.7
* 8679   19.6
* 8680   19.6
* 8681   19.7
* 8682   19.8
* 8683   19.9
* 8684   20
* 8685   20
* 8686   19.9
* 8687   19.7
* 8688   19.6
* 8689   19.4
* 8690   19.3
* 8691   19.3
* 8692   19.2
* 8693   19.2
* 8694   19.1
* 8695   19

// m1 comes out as 0.5 angstrom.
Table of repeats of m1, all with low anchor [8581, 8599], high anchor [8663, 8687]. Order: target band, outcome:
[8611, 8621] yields -0.05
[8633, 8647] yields 0.22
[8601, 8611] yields 0.51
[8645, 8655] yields 0.12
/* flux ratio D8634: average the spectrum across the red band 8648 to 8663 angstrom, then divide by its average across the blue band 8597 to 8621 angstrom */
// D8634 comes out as 1.00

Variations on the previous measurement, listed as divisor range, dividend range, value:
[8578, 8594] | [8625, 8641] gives 0.96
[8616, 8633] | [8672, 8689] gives 1.04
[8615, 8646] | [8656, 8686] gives 1.03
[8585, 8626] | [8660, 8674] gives 1.05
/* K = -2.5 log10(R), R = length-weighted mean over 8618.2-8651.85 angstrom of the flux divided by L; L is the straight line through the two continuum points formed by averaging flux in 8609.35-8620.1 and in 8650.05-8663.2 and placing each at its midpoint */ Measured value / 0.00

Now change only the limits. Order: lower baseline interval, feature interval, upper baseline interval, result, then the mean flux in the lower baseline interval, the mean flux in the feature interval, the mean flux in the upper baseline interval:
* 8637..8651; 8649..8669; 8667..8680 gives 0.03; 20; 19.7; 20.3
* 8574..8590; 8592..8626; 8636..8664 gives 0.02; 19.7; 19.3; 19.6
